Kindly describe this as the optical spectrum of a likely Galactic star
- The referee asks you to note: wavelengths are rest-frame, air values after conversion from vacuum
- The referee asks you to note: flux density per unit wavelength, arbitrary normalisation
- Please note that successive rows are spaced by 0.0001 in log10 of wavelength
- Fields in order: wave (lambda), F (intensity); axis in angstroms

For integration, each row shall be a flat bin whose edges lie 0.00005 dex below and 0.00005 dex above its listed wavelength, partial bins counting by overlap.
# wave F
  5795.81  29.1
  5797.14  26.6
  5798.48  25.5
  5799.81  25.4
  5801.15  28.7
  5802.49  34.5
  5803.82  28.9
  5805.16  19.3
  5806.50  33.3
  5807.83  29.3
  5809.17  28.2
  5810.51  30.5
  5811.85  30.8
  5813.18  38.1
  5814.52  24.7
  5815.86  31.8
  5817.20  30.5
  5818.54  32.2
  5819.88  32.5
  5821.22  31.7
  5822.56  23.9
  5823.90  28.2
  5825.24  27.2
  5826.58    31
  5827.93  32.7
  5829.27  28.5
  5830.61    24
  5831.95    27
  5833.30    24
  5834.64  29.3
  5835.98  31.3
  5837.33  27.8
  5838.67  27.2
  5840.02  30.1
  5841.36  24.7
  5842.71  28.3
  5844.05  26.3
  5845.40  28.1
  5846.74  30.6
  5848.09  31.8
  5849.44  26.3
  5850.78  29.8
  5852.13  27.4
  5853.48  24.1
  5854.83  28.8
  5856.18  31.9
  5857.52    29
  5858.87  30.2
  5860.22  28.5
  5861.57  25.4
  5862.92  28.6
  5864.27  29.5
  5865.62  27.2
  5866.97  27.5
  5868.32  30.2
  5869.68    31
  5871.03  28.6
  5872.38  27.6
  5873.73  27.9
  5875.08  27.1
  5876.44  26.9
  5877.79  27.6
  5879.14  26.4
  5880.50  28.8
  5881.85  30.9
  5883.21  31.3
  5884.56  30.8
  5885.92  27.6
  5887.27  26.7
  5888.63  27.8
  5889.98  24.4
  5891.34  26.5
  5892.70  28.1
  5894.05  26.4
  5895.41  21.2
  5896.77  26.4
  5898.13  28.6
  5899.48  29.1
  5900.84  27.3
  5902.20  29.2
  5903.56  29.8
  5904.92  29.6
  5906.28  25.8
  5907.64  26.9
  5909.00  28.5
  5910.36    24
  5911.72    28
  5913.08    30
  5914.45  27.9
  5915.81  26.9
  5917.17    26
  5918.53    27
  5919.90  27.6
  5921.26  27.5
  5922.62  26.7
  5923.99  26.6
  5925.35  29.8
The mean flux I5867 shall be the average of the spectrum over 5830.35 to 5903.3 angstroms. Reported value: 28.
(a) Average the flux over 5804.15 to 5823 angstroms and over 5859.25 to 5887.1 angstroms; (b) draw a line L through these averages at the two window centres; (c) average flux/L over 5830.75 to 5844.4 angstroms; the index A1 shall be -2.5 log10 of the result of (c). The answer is 0.07 mag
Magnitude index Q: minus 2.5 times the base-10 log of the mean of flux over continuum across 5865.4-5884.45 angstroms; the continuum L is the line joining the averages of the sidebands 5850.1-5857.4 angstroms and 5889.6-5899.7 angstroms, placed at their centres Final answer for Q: -0.049 mag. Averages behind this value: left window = 28.5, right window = 26.3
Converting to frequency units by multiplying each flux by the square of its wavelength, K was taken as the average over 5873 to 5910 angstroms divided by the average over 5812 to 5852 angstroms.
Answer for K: 0.97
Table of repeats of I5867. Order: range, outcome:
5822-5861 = 28.2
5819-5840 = 28.5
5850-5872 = 28.6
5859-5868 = 28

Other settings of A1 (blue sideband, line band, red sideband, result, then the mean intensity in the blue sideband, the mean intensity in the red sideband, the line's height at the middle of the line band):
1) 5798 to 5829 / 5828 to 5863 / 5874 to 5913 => 0.02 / 29.5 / 27.6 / 28.8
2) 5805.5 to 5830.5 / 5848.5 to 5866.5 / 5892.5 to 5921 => 0.02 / 30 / 27.3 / 28.8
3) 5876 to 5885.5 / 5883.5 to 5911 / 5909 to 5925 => 0.03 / 29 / 27.2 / 28.2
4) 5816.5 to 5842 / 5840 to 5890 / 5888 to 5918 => -0.02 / 28.6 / 27.2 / 27.9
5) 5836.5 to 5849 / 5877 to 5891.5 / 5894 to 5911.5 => -0.02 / 28.3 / 27.2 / 27.5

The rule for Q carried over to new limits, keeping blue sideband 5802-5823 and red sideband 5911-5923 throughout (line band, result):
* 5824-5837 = 0.049 mag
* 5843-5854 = 0.040 mag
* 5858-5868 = 0.023 mag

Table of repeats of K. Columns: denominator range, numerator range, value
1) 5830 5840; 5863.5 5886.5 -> 1.06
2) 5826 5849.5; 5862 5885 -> 1.02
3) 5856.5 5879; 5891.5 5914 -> 0.98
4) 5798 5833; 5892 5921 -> 0.97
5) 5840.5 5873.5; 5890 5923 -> 0.98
